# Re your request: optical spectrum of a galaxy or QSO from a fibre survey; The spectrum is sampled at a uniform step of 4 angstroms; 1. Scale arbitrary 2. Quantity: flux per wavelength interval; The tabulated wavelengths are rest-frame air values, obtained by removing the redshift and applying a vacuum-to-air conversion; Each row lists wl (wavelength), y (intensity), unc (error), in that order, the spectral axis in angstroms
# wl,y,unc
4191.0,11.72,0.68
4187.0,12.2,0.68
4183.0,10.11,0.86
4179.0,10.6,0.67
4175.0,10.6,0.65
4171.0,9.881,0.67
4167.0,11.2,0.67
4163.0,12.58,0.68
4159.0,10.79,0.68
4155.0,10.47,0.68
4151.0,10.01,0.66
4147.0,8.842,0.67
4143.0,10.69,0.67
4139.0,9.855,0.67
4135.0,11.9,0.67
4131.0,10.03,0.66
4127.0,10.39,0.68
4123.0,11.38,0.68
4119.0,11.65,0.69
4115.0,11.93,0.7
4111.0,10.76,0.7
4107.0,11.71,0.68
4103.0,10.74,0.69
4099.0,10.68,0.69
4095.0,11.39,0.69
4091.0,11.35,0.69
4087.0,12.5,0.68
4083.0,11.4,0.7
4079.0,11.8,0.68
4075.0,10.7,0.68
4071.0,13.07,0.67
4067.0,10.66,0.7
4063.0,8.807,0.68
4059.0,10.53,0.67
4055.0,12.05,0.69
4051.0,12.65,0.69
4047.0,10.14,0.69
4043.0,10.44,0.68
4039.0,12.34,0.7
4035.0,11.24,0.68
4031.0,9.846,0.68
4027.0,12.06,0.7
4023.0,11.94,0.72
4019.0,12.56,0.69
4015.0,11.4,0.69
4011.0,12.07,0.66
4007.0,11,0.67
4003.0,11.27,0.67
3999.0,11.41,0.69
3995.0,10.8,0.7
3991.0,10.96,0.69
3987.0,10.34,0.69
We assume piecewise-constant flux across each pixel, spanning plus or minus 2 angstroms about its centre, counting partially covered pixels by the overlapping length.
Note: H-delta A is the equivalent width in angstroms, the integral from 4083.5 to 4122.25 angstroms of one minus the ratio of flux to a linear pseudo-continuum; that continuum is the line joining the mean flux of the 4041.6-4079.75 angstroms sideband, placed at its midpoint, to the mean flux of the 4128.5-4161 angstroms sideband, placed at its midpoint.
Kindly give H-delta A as -2.6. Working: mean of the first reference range 11.1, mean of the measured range 11.4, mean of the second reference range 10.3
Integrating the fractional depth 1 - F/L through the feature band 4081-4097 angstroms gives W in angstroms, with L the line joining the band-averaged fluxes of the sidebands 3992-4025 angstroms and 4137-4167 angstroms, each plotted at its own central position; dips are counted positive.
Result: -1.0 angstroms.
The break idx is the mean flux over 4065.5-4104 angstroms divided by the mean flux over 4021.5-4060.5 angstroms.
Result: 1.01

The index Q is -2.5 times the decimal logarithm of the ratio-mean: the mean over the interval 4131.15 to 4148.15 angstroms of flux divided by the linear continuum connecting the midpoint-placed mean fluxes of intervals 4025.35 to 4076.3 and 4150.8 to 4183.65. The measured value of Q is 0.05 mag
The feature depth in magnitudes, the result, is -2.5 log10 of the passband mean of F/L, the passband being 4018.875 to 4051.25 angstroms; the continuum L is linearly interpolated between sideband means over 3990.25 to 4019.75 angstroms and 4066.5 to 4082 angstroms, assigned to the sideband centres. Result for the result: 0.02 mag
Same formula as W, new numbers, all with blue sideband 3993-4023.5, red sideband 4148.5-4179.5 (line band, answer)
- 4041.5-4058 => 0.04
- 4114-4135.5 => -0.37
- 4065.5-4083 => -0.57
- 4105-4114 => -0.24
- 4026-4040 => 0.19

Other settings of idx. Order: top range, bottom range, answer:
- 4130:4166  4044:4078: 0.96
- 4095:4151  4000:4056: 0.94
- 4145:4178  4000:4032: 0.91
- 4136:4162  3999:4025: 0.88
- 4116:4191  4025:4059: 0.95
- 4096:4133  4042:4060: 0.98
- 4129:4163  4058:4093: 0.93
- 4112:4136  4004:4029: 0.95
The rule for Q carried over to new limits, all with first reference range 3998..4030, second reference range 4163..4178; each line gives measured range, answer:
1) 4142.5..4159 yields 0.09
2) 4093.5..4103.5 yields 0.03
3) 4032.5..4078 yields 0.03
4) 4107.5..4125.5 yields -0.03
